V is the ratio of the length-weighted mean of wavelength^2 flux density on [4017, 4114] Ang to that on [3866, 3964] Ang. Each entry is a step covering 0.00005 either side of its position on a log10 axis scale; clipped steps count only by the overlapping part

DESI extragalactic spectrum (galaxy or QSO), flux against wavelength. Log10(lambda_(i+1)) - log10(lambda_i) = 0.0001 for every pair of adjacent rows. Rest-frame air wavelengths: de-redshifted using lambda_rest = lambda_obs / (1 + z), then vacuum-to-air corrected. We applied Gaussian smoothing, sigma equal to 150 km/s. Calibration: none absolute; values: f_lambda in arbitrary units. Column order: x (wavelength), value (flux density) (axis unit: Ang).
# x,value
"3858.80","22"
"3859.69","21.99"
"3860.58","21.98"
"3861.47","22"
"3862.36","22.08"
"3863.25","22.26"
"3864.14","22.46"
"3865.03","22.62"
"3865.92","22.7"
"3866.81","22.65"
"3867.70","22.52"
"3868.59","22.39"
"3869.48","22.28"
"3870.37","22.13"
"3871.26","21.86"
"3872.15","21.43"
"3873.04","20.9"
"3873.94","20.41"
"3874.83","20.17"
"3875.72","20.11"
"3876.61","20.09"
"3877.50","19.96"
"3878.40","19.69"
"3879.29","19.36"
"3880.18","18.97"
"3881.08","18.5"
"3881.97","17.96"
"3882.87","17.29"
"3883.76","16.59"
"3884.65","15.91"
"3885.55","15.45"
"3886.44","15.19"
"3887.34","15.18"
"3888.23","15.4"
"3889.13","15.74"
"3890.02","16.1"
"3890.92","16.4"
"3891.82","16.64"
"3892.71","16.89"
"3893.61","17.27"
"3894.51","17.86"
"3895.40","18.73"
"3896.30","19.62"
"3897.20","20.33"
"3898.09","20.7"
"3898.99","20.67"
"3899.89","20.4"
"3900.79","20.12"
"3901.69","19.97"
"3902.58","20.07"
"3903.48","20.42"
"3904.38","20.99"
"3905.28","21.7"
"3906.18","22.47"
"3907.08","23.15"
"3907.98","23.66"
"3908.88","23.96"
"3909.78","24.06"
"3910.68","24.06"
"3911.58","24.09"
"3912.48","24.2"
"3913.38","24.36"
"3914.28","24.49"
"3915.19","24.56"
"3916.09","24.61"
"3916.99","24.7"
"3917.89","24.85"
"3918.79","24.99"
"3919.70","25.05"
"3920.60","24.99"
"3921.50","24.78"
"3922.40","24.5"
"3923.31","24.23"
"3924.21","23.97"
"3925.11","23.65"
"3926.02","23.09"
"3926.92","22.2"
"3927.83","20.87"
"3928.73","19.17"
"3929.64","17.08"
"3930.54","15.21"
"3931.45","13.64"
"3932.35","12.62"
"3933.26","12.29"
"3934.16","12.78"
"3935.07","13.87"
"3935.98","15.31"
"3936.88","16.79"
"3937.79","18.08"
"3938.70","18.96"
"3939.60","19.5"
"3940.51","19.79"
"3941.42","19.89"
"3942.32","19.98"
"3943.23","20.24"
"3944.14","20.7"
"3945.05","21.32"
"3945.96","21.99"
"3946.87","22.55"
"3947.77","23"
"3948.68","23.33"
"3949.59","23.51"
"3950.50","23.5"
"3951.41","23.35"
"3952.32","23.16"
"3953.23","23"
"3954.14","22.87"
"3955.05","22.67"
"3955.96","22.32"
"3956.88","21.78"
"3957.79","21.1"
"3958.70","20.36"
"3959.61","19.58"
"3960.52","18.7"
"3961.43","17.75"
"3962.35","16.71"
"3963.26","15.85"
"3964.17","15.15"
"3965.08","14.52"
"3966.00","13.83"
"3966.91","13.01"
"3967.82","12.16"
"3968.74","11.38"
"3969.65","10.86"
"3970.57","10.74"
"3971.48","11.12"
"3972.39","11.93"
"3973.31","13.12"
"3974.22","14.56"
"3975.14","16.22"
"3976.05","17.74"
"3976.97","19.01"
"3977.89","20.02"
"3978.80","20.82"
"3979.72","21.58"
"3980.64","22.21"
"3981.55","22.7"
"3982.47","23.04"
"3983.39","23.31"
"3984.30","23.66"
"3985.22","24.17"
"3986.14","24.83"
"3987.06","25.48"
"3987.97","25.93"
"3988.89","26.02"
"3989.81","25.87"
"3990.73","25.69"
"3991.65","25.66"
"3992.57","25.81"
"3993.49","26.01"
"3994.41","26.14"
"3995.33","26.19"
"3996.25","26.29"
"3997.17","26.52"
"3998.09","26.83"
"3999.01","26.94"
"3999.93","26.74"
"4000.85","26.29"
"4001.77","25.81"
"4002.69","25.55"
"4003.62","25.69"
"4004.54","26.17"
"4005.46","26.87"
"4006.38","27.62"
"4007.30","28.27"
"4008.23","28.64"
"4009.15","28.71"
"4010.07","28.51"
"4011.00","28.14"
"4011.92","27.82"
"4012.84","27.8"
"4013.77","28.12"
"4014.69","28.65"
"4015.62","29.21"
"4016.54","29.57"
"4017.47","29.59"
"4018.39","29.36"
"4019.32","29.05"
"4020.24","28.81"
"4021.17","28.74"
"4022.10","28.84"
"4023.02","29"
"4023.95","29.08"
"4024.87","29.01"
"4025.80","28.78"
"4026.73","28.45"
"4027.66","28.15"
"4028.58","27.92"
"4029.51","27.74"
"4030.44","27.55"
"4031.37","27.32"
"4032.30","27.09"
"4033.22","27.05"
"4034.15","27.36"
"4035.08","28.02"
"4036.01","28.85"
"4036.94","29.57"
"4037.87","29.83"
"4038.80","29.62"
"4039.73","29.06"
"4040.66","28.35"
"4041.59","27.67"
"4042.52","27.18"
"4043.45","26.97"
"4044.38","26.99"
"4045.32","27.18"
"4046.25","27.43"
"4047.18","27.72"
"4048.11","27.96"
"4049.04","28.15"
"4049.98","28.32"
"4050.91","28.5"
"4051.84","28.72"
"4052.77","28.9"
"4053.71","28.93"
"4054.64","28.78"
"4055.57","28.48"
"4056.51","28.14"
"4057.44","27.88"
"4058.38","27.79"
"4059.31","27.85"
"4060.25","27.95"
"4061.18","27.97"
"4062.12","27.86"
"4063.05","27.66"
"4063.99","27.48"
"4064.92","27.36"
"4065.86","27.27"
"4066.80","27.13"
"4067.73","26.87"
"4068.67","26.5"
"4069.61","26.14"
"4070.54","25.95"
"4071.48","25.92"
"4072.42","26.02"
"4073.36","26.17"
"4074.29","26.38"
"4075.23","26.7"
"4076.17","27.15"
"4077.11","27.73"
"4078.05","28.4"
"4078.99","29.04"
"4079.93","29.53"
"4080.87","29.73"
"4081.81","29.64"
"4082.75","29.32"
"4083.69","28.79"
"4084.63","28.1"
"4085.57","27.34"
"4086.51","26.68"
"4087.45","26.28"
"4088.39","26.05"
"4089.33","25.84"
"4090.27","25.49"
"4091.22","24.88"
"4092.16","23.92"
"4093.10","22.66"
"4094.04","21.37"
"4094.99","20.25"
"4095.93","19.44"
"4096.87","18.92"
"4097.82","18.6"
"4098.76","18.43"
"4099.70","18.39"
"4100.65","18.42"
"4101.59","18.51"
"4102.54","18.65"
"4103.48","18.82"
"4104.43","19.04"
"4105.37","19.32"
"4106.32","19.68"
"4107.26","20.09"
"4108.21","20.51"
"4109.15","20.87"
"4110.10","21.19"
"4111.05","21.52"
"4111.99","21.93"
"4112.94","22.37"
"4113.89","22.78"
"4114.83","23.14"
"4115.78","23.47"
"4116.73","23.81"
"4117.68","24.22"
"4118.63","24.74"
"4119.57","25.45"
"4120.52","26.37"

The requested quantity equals 1.38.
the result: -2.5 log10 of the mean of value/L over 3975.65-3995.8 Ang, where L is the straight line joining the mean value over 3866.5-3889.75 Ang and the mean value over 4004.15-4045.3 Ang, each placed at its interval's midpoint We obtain 0.09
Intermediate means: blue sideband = 19.1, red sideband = 28.3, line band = 23.7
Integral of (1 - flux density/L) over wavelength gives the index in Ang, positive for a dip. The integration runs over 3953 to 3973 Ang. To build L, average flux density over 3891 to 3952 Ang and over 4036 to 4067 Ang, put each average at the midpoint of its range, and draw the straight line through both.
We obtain 5.63 Ang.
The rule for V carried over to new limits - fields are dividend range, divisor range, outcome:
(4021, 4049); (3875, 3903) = 1.67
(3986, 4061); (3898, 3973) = 1.45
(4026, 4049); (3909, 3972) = 1.48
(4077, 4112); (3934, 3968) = 1.28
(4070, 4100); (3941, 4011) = 1.23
